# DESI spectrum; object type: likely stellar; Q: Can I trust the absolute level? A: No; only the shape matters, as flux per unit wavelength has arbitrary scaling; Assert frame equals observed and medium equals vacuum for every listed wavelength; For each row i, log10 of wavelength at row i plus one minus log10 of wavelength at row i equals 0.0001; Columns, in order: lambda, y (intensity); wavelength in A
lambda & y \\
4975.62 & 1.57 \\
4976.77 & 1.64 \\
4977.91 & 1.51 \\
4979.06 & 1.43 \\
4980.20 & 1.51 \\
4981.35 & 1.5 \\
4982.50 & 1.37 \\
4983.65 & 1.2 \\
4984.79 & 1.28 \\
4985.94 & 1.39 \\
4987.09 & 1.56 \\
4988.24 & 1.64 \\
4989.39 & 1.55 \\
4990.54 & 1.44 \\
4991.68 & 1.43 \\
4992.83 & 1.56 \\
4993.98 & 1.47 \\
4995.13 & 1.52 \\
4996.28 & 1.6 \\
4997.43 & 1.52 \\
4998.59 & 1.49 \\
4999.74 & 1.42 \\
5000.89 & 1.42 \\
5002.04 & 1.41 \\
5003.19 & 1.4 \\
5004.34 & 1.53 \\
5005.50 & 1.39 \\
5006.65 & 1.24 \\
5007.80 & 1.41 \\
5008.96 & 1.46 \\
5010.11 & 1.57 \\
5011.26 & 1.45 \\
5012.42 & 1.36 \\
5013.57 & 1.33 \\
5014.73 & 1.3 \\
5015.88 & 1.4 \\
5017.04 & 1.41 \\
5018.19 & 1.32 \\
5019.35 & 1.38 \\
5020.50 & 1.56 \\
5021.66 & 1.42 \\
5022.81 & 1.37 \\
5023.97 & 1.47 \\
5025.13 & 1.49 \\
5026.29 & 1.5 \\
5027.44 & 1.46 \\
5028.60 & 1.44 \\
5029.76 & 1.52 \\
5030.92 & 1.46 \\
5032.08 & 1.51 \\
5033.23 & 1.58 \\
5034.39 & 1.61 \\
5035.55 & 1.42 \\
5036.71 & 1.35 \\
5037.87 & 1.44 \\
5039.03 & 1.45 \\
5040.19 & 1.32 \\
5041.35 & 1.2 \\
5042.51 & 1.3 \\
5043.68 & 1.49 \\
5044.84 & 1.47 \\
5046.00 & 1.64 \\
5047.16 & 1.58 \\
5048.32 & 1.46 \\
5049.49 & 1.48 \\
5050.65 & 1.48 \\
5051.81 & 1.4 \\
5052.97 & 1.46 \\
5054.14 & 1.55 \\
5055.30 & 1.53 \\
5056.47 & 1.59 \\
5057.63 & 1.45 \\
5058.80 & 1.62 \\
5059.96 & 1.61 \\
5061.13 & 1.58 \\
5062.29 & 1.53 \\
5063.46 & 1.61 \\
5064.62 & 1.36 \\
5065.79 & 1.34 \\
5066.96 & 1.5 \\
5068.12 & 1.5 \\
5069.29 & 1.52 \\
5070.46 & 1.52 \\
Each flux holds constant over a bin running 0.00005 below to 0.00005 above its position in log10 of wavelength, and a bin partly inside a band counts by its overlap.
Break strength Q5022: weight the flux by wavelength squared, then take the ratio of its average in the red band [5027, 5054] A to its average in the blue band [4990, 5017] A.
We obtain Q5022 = 1.0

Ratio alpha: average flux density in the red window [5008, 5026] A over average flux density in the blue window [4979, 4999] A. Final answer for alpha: 0.97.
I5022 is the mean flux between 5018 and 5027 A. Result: 1.44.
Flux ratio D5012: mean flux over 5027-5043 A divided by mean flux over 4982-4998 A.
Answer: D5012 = 1.0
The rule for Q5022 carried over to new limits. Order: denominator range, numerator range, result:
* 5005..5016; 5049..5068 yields 1.10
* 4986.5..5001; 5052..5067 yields 1.03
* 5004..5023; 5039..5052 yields 1.04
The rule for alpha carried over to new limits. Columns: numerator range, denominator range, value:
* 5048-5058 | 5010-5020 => 1.08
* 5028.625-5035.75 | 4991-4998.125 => 1.00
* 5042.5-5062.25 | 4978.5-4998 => 1.03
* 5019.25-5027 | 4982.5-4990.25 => 1.02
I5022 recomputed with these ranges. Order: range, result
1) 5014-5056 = 1.45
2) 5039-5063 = 1.49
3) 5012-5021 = 1.38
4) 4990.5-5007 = 1.46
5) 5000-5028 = 1.42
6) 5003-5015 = 1.41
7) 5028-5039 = 1.48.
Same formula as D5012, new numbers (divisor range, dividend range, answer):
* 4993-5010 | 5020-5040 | 1.01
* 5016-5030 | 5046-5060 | 1.05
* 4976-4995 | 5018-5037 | 1.00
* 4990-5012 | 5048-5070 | 1.03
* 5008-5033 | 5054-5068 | 1.06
